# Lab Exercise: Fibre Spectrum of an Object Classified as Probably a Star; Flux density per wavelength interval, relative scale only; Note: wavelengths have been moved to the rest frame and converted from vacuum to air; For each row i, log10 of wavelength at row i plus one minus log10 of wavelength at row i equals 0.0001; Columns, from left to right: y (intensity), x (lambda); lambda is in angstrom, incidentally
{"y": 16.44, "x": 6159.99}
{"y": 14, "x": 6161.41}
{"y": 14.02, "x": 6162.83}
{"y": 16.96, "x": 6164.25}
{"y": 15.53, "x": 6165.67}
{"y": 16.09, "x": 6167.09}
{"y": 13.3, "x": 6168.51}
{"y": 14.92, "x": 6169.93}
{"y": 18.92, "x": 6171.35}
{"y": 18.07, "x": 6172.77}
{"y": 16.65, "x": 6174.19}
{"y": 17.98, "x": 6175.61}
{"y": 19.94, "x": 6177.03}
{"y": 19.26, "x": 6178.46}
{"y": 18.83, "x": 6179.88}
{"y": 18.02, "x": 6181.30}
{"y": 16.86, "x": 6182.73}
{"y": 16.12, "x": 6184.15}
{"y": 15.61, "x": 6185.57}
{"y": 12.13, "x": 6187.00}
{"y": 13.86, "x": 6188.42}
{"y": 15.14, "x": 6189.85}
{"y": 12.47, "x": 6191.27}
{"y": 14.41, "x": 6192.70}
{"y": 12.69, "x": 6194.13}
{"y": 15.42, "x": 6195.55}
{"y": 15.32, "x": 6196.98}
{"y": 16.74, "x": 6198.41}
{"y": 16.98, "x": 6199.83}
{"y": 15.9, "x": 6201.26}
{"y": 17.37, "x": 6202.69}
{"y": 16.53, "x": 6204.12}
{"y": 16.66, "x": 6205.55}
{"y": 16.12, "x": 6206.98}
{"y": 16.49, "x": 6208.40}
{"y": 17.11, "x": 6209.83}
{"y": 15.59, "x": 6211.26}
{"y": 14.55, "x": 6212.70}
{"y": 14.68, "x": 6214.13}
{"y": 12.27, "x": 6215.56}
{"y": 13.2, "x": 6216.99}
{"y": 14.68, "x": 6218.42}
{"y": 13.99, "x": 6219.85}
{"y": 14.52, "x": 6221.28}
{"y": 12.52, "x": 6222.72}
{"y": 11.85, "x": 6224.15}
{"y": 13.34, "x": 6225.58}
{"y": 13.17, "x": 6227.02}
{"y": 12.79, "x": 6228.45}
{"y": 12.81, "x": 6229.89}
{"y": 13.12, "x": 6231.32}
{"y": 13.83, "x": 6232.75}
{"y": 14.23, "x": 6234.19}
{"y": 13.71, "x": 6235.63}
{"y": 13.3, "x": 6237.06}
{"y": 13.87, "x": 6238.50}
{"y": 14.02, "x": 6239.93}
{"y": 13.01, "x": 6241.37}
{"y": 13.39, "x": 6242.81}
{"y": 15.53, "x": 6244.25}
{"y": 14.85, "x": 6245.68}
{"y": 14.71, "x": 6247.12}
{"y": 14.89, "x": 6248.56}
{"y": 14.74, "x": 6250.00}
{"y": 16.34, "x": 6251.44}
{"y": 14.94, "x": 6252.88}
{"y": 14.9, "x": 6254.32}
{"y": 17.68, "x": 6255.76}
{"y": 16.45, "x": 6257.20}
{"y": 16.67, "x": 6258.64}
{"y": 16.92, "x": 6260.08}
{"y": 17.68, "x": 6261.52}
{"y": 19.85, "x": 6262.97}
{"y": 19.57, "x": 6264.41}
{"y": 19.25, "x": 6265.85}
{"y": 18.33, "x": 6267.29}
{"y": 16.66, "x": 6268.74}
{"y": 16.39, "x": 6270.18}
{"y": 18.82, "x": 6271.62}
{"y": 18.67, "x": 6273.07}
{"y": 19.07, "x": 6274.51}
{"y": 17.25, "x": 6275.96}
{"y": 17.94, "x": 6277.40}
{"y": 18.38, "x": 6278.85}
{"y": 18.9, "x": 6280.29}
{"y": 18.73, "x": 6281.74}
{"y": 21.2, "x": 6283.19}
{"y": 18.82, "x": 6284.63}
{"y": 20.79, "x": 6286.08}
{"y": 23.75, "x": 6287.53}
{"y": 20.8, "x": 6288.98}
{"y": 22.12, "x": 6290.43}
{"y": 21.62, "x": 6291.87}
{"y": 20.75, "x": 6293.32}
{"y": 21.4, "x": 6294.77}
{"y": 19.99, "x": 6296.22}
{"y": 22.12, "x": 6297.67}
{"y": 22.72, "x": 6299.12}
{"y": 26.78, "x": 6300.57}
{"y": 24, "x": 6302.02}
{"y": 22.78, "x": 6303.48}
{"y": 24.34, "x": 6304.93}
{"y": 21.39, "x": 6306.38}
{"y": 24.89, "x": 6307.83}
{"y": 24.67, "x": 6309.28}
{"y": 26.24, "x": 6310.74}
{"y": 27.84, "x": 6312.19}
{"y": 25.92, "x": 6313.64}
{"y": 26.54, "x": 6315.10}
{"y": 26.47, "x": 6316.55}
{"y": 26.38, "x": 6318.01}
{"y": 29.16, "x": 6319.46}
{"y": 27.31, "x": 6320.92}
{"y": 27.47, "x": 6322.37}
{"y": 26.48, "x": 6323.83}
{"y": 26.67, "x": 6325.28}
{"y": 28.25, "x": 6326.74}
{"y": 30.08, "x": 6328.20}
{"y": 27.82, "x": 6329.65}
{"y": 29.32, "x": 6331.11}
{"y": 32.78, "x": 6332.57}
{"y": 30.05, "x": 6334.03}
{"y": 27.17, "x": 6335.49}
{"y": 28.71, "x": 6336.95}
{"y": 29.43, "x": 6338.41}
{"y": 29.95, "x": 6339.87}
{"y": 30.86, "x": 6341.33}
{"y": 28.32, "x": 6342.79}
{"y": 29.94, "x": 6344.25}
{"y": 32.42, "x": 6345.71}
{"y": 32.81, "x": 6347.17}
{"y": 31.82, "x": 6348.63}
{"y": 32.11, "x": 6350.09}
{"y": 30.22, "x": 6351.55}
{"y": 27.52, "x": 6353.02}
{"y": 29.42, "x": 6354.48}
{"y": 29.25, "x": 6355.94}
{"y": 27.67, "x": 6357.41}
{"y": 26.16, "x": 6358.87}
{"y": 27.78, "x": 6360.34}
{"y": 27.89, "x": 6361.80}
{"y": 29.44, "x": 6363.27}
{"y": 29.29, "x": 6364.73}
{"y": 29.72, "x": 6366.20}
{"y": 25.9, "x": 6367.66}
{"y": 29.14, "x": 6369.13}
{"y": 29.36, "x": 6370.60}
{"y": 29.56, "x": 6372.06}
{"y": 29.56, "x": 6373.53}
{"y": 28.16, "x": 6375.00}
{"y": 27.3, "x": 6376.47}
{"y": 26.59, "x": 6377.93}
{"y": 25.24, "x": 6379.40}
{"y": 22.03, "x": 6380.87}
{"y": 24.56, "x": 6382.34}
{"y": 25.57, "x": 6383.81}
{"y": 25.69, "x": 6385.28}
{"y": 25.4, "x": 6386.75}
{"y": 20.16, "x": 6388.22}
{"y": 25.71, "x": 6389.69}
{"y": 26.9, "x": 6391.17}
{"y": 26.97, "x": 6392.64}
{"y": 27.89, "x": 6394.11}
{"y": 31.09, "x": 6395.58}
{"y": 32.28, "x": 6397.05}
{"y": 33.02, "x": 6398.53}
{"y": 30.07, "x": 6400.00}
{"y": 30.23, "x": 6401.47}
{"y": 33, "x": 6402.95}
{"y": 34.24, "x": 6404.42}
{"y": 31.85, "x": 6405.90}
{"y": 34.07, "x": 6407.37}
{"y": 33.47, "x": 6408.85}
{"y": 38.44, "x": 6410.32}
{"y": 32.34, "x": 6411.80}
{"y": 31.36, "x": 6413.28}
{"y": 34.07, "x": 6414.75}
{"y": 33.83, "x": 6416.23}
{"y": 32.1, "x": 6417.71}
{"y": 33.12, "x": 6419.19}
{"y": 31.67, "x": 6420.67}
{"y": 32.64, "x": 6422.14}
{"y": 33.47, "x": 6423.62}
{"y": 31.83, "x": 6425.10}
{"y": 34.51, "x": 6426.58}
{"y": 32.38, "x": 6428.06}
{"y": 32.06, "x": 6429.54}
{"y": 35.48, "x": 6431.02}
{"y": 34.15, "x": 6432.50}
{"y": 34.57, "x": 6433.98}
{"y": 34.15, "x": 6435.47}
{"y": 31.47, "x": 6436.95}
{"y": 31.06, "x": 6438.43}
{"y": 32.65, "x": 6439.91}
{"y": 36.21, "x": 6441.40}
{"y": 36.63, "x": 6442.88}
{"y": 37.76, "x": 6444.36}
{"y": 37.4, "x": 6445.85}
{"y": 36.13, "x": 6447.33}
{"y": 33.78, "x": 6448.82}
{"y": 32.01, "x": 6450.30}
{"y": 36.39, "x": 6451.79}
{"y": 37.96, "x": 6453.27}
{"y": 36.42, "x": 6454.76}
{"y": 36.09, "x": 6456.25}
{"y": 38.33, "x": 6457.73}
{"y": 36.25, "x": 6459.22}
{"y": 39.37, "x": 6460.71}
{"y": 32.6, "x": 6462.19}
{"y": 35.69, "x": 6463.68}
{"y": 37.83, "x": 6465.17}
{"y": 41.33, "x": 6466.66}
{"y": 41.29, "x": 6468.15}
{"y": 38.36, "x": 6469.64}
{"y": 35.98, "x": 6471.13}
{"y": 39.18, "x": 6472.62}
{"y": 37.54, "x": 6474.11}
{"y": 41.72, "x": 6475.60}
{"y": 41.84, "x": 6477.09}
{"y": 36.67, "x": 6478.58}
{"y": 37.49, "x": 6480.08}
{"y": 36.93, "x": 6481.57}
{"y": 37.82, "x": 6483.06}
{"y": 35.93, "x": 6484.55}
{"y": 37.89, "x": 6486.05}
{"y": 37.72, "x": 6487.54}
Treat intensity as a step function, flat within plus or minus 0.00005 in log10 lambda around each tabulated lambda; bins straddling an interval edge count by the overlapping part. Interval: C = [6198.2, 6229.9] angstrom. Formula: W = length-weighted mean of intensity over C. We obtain 14.8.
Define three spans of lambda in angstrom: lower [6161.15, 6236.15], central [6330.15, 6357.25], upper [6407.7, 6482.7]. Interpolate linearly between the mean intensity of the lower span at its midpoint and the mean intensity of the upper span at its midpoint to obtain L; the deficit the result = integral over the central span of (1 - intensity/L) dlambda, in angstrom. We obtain -2.9 angstrom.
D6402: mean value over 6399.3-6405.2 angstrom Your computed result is 31.9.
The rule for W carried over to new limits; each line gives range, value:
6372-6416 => 29.3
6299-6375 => 28.1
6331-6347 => 30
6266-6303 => 20.2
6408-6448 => 33.9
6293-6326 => 24.9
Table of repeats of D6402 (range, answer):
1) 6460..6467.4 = 37.4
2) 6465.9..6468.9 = 41.3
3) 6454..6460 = 36.8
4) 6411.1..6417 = 32.9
